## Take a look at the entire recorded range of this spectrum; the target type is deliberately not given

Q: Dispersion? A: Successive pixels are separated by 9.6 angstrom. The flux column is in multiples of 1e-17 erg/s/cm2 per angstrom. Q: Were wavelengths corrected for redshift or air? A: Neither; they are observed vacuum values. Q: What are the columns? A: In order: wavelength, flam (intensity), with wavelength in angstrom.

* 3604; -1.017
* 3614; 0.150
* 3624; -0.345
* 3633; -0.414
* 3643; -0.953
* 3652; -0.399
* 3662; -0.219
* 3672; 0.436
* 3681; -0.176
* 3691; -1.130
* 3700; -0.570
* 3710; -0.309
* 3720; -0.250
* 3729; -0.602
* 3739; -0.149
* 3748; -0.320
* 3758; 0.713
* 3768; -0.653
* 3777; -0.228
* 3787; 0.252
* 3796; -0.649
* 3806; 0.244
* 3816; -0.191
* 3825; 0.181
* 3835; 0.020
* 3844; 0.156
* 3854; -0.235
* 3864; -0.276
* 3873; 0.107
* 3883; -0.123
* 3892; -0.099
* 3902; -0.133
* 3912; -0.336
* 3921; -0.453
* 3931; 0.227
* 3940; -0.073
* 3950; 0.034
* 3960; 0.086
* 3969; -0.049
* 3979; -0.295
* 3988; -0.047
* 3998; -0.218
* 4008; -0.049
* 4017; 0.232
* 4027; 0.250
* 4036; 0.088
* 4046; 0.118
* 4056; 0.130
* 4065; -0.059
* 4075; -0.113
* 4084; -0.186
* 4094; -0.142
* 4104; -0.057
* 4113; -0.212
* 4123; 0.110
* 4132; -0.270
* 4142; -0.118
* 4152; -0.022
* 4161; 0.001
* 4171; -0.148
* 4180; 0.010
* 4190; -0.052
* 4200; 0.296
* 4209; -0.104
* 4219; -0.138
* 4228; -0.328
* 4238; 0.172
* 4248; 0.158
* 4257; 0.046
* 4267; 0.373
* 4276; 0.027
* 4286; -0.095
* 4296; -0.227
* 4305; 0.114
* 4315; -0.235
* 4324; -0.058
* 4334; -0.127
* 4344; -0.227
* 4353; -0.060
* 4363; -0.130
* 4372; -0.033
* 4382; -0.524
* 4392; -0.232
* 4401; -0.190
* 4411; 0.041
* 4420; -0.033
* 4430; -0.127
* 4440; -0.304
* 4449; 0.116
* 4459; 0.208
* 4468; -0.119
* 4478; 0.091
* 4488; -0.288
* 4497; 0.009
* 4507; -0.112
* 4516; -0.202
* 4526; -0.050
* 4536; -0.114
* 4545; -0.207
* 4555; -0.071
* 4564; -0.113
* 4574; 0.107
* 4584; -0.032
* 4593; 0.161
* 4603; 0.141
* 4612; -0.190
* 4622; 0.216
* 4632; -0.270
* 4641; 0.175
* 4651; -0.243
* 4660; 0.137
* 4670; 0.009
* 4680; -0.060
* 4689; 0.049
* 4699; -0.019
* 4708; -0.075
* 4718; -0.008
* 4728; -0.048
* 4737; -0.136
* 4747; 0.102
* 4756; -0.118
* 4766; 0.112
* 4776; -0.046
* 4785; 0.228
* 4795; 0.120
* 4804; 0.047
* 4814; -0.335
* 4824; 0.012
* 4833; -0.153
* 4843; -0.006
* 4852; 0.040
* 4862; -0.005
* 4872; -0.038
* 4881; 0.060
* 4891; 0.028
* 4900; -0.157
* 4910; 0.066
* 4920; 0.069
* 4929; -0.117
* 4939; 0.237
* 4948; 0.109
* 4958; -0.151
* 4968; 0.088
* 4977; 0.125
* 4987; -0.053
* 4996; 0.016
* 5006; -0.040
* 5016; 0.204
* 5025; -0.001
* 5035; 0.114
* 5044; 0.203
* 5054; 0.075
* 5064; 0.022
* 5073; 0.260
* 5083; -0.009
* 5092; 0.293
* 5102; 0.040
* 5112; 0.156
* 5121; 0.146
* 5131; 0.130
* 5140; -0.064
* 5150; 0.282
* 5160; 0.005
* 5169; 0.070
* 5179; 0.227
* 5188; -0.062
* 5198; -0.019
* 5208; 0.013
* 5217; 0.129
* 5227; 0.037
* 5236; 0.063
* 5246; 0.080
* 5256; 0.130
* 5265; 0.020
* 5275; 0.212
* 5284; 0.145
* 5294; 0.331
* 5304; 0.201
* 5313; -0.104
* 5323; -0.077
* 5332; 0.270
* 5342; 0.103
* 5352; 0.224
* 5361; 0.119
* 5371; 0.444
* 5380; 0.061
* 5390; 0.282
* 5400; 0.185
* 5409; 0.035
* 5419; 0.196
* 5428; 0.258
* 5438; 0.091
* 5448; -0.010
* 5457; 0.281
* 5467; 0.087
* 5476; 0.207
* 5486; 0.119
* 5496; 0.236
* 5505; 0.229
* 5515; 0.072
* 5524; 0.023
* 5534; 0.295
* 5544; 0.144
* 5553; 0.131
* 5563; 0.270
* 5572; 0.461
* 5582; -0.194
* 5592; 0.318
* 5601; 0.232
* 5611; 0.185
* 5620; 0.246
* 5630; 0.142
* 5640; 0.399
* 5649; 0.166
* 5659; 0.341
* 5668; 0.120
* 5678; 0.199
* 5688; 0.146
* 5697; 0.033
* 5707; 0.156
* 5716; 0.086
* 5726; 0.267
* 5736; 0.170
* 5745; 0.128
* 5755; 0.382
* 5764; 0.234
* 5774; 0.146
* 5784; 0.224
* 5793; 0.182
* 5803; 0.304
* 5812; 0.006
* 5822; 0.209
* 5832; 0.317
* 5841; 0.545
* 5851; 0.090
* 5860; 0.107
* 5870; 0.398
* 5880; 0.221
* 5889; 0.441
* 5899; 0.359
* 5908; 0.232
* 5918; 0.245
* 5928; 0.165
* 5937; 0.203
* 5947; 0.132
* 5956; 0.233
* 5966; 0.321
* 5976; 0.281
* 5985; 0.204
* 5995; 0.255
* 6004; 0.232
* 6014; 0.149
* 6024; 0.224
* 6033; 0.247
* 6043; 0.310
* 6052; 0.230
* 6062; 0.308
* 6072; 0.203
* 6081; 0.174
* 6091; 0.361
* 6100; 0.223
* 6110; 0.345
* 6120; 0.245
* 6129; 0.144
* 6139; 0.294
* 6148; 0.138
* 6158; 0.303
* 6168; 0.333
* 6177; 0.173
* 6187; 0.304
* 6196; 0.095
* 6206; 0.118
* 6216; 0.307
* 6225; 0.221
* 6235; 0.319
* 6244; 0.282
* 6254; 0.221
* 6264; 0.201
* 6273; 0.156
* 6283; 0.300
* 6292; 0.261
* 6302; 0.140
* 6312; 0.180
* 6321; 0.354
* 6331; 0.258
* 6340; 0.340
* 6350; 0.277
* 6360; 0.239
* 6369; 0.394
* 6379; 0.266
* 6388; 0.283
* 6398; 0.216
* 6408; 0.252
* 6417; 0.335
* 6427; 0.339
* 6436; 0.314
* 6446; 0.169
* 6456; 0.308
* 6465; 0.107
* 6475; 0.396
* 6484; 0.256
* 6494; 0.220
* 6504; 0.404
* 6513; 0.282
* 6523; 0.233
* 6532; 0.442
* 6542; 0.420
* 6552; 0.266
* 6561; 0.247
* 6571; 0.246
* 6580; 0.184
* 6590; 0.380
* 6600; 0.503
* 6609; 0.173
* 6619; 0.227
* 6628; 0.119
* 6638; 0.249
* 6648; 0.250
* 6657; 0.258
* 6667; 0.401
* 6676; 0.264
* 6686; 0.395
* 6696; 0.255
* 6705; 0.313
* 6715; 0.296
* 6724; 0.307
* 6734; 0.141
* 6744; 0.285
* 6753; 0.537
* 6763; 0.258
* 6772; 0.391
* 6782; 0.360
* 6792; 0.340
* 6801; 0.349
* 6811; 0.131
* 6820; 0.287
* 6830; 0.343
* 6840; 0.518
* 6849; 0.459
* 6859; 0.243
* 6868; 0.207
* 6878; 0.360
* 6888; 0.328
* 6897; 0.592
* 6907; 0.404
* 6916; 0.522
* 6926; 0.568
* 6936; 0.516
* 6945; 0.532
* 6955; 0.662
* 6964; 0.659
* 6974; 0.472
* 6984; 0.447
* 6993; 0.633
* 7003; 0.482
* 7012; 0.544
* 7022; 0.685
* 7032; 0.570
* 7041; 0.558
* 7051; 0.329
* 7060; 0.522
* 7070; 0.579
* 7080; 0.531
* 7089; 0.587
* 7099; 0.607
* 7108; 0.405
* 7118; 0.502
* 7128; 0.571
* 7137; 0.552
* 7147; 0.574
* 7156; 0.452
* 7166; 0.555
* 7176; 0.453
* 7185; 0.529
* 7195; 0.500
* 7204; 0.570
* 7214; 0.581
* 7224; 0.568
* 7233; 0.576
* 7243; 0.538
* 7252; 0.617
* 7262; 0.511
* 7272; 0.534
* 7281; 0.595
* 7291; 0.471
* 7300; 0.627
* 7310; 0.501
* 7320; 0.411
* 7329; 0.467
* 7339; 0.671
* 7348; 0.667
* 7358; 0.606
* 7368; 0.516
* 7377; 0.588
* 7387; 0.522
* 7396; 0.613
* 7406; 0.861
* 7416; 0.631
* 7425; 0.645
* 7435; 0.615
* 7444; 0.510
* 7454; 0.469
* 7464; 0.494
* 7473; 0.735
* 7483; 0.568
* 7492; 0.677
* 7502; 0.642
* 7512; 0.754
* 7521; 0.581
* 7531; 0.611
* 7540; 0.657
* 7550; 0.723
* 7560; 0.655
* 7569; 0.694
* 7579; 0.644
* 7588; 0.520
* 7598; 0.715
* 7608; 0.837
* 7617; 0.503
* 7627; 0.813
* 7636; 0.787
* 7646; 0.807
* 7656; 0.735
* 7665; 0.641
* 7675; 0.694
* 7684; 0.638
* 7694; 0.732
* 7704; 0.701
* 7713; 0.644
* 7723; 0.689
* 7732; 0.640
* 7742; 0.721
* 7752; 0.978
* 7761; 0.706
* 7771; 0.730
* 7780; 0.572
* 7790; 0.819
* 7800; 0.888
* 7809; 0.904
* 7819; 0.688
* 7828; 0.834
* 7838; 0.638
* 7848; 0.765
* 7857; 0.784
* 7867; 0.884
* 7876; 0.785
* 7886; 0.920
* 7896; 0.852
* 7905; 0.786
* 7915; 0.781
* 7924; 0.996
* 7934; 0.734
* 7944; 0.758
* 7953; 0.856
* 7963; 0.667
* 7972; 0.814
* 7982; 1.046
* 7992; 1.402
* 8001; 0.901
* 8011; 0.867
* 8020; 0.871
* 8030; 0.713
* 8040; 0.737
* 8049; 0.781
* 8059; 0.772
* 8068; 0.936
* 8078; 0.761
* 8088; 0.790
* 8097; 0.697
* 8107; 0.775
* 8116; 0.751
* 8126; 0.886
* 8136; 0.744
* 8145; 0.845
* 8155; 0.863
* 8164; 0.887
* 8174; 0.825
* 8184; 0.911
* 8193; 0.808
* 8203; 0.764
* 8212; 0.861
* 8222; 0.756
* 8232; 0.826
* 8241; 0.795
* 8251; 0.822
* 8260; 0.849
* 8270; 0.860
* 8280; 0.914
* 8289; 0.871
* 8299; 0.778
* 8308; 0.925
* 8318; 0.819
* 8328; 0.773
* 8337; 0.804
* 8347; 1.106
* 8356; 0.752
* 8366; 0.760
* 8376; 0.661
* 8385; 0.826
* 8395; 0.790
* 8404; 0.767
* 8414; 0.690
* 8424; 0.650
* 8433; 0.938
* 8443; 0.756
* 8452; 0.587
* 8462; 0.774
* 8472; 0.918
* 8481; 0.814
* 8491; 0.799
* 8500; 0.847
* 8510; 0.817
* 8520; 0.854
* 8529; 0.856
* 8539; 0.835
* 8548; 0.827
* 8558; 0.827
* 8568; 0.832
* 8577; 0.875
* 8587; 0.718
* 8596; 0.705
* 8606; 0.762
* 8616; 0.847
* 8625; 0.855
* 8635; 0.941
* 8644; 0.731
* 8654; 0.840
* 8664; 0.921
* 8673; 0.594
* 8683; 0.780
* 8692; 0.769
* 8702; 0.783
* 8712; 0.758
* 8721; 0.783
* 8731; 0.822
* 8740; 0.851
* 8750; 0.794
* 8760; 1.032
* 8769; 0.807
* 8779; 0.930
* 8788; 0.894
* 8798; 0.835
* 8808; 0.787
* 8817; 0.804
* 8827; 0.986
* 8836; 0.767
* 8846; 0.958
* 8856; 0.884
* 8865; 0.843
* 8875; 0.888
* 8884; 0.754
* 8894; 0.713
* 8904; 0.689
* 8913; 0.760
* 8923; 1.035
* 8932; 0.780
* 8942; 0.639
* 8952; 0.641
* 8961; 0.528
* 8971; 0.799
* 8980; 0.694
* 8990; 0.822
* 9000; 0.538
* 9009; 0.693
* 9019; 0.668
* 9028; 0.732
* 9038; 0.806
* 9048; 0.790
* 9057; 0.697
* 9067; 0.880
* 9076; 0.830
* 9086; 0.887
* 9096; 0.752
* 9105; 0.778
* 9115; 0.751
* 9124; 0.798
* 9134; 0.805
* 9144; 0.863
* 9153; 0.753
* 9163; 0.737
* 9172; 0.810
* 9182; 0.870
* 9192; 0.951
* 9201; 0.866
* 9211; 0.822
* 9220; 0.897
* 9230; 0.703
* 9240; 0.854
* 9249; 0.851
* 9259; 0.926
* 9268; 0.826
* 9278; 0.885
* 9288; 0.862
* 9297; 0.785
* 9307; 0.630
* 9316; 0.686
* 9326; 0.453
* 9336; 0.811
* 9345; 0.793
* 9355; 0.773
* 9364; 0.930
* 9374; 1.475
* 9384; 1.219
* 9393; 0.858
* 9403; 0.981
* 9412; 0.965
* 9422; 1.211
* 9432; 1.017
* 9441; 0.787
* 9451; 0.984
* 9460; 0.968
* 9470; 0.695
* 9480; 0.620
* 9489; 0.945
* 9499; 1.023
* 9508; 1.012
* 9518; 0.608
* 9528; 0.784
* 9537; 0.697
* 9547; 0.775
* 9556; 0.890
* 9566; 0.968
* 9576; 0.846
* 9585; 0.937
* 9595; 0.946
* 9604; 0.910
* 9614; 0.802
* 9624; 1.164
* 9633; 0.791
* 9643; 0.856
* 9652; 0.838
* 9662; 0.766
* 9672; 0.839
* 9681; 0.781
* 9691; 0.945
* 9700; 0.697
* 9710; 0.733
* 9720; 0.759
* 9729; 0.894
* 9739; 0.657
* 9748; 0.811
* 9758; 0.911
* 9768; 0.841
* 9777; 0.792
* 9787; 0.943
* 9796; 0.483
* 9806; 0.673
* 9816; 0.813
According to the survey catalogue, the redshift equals 0.73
